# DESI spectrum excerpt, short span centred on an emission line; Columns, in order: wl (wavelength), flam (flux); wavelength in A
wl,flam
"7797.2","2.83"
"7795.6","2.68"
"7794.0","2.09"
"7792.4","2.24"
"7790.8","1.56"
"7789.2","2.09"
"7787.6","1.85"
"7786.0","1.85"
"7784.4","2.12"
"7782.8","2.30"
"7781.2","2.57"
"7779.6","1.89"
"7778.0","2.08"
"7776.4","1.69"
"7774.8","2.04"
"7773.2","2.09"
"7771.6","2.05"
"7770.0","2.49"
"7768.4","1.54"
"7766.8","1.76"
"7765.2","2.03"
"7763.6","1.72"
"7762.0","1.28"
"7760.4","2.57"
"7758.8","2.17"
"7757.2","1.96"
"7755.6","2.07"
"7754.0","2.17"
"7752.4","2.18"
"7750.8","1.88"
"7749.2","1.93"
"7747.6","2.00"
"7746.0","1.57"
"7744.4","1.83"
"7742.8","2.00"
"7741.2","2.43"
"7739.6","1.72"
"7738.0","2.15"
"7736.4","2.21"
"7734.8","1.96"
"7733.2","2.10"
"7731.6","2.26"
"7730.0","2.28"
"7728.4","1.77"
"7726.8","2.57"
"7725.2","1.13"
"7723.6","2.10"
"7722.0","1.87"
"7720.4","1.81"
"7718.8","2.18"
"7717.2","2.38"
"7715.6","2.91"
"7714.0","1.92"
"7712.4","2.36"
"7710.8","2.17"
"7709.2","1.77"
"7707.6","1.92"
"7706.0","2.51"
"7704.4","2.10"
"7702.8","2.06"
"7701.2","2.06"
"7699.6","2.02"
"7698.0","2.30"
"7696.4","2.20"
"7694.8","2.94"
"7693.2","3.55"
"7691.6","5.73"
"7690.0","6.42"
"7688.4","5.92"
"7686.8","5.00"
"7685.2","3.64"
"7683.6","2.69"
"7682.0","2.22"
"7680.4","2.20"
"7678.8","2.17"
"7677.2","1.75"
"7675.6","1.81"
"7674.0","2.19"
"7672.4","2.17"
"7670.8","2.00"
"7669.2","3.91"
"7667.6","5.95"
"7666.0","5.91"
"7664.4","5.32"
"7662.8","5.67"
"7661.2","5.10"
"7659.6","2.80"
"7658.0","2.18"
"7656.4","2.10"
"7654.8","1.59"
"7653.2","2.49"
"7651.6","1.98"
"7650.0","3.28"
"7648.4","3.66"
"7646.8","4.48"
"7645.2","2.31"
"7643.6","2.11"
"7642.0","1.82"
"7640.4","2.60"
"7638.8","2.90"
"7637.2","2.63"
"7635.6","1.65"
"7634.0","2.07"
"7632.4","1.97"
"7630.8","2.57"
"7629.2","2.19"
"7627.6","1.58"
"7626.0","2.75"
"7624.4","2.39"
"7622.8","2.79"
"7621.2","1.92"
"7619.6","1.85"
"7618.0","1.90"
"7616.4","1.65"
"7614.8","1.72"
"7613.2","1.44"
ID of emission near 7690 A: [N II] 6583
